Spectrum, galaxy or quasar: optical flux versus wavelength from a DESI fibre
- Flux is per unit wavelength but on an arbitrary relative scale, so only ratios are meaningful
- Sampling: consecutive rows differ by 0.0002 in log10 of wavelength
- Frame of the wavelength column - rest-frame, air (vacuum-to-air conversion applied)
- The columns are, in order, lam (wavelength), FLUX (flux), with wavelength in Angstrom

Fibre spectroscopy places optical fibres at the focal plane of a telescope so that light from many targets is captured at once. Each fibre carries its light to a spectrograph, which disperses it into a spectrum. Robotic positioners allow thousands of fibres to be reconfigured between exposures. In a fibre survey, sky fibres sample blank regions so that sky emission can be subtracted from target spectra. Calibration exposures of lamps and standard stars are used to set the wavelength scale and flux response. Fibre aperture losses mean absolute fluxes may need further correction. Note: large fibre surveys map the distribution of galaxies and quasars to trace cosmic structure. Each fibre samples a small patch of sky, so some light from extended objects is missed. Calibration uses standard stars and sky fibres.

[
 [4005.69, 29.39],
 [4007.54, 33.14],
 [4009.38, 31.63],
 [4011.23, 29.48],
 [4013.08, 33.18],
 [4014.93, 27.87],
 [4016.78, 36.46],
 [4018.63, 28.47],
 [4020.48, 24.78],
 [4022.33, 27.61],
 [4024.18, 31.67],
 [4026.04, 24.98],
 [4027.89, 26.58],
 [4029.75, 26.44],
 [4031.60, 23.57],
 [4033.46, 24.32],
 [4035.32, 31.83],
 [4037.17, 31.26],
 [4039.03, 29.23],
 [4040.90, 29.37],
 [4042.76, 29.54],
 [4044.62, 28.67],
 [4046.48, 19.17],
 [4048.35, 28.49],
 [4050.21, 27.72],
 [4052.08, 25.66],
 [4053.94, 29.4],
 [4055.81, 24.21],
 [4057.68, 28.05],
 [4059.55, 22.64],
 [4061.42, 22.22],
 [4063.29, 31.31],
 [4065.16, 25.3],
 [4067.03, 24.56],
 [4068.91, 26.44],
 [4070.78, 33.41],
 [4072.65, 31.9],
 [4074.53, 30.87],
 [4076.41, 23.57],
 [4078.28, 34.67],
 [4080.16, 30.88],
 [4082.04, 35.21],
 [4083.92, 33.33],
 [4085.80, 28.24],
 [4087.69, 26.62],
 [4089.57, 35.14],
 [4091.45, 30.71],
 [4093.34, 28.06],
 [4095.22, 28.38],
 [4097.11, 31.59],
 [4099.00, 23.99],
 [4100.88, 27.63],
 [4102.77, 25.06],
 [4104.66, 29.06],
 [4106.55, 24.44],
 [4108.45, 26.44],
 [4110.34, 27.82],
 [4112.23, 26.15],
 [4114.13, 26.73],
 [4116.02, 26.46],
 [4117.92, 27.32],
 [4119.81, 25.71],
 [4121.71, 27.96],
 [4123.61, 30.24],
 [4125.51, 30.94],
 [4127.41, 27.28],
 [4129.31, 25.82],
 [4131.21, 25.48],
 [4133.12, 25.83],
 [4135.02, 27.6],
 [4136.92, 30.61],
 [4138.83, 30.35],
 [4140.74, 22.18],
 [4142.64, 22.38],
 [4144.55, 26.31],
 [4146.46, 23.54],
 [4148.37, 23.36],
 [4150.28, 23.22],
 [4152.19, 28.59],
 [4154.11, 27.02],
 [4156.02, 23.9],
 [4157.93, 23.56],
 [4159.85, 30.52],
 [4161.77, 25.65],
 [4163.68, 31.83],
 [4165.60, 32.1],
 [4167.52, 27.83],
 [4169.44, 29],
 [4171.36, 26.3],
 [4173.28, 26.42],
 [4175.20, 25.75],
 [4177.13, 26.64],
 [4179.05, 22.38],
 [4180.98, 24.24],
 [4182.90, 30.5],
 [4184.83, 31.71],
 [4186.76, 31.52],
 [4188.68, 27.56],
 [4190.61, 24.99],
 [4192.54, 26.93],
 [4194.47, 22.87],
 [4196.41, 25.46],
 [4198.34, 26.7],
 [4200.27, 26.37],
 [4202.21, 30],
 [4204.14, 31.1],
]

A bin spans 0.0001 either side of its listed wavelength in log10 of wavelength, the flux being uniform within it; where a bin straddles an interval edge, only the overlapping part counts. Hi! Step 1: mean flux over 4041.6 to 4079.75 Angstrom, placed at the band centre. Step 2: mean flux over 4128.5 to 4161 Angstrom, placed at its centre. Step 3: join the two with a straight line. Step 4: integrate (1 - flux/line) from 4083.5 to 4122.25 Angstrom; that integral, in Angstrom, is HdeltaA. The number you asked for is -1.7 Angstrom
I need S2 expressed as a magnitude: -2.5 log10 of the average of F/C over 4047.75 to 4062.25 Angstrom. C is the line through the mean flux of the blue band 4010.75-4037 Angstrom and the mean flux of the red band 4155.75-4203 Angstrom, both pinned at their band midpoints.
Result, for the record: 0.09 mag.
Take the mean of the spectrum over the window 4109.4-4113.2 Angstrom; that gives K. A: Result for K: 27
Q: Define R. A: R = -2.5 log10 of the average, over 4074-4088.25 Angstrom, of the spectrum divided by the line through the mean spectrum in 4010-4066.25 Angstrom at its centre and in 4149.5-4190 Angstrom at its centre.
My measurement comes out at -0.109 mag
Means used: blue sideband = 27.7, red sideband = 27.4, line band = 30.5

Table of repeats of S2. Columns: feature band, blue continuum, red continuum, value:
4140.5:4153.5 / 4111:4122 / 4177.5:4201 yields 0.10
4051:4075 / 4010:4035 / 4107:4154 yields 0.01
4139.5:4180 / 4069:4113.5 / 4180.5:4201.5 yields 0.07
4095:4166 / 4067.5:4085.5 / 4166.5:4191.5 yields 0.08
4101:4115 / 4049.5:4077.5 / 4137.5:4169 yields 0.01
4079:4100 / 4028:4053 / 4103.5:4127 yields -0.11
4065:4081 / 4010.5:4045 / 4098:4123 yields -0.07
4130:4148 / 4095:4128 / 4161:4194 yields 0.06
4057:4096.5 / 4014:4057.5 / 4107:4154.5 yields -0.07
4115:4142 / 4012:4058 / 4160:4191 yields 0.02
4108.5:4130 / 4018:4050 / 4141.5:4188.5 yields -0.02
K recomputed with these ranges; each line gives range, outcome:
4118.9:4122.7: 26.9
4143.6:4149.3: 24.4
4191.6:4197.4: 25.1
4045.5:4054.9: 26.1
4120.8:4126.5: 29.7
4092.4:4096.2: 28.3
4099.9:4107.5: 26.5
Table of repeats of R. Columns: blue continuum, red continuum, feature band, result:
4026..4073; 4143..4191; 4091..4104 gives -0.03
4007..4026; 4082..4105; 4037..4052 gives 0.08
